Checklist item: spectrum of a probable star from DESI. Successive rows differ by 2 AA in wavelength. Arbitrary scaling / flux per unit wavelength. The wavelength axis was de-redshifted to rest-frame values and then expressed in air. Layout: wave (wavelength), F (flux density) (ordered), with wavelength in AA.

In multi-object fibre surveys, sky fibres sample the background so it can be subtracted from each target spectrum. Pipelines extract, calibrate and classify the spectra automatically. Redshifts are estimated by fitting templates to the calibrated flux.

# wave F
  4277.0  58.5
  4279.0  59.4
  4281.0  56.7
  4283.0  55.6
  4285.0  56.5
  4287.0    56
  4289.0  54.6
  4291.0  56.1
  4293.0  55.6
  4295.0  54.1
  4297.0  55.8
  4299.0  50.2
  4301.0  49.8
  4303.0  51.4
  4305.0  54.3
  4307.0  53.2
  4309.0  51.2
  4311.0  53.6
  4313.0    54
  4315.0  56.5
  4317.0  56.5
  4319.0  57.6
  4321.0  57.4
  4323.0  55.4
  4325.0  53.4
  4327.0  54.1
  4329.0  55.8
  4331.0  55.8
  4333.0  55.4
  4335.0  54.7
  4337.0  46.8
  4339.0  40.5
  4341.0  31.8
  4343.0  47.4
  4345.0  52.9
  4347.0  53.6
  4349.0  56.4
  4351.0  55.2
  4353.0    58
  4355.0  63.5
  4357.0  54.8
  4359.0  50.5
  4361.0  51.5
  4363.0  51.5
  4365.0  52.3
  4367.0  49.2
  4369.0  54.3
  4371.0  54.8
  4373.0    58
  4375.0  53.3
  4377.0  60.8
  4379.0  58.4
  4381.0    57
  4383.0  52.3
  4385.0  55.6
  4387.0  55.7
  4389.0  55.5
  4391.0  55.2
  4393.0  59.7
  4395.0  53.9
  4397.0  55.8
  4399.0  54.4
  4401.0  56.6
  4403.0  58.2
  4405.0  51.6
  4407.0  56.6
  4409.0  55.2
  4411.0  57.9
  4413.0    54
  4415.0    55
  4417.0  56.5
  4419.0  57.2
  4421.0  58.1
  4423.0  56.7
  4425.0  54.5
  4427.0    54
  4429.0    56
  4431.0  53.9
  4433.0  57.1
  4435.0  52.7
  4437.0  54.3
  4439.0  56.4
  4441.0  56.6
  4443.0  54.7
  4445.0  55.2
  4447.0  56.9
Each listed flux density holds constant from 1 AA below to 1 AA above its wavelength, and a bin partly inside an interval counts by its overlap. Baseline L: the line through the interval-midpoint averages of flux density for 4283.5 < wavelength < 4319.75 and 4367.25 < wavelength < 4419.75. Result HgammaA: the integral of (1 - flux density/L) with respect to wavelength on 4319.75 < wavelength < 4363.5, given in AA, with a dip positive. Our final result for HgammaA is 1.86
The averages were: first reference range 54.3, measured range 52.6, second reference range 55.8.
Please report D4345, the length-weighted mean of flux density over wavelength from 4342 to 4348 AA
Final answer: 51.3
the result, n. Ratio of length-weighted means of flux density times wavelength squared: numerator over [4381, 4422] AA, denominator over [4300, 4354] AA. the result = 1.10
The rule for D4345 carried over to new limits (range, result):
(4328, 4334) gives 55.7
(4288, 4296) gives 55.1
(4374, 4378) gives 57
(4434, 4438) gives 53.5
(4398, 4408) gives 55.5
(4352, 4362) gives 55.7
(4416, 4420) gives 56.9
